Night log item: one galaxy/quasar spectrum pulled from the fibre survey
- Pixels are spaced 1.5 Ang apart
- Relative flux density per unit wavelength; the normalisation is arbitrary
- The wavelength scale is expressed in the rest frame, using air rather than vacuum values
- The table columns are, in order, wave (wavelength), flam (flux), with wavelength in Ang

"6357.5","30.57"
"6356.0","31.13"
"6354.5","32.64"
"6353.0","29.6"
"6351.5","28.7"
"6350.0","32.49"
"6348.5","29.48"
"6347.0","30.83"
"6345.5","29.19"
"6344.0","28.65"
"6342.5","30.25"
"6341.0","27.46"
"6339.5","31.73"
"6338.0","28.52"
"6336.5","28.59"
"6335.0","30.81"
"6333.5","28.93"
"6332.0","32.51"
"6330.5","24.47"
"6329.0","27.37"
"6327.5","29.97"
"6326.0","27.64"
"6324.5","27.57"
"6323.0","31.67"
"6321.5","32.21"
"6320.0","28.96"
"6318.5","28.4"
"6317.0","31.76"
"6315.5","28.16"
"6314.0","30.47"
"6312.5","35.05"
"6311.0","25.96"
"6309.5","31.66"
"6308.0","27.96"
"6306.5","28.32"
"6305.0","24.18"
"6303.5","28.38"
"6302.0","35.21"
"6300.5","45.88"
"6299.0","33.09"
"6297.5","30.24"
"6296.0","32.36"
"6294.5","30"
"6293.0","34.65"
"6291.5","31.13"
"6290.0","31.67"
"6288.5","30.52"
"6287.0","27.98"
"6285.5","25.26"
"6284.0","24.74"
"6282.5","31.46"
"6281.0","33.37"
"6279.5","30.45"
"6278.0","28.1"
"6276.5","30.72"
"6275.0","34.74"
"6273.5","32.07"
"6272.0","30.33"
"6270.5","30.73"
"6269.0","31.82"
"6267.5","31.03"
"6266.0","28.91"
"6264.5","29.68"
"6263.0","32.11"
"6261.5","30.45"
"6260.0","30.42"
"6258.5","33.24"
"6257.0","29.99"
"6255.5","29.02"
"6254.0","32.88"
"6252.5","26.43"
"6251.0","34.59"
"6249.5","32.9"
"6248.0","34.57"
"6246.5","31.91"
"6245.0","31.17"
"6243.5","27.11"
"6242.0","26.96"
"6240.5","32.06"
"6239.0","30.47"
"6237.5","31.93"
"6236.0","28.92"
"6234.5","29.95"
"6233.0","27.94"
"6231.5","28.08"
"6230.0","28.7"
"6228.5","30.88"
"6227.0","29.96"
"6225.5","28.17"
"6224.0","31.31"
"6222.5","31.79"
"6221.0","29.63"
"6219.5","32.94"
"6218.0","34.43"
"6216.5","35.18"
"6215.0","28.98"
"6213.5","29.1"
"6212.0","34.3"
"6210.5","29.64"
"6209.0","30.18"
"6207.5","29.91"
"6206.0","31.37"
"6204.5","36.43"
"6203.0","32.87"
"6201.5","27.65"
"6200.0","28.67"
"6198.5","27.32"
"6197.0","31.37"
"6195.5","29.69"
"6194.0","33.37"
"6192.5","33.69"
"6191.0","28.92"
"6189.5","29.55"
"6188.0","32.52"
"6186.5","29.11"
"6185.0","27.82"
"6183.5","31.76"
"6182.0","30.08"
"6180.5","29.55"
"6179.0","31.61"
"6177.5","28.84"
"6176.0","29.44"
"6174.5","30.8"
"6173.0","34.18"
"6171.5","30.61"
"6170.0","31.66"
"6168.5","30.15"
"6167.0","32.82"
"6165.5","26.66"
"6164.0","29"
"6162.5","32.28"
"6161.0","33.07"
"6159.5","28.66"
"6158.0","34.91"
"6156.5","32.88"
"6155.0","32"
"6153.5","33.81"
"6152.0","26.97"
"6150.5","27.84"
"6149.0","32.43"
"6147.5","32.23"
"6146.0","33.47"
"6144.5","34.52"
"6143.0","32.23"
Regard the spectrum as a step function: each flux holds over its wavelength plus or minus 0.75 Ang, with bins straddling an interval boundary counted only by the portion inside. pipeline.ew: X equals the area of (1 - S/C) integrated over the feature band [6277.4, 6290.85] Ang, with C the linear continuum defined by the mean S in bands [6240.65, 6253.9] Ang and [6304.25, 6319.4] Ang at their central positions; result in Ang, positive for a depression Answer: 0.3 Ang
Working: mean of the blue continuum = 30.9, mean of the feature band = 29.3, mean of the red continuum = 29.2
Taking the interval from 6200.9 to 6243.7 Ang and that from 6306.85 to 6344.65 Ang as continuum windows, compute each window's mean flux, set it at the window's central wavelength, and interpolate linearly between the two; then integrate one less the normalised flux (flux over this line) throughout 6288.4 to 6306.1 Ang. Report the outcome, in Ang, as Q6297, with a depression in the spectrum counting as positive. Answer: -1.5 Ang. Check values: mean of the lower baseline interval 30.6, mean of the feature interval 32.3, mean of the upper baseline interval 29.5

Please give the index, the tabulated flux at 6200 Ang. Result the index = 28.67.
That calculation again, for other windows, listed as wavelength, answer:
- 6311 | 25.96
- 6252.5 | 26.43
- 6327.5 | 29.97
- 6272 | 30.33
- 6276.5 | 30.72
